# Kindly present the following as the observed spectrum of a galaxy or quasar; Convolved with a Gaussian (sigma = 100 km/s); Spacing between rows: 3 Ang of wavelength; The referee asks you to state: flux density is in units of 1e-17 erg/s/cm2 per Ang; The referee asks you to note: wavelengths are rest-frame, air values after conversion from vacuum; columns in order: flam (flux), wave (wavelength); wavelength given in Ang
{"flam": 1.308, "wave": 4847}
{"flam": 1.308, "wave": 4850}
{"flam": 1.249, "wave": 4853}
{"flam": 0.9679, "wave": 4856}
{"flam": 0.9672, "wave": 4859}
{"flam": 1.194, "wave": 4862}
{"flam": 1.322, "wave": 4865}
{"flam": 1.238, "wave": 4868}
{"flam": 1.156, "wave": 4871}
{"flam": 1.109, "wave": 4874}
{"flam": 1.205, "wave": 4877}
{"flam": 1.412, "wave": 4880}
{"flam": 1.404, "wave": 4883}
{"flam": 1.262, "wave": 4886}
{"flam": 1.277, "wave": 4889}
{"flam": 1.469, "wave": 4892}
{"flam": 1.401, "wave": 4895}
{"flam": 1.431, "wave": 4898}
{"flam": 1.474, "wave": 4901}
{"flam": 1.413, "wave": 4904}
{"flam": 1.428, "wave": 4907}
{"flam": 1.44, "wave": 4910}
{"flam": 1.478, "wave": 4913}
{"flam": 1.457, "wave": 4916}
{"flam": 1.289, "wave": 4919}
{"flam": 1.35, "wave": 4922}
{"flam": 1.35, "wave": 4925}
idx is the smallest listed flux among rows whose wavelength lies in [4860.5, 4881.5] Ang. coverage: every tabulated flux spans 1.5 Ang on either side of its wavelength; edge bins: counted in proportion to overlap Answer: 1.109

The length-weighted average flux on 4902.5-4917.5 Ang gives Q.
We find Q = 1.44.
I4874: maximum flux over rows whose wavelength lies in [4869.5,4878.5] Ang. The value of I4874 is 1.205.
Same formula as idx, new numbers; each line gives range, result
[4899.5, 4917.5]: 1.413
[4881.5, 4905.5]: 1.262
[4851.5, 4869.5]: 0.9672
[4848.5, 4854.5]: 1.249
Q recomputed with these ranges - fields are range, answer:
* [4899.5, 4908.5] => 1.44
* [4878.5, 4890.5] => 1.34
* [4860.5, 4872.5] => 1.23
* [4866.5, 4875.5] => 1.17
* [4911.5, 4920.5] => 1.41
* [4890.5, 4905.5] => 1.44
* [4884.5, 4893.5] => 1.34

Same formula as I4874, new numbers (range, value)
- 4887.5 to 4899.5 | 1.469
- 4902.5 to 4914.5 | 1.478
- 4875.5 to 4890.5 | 1.412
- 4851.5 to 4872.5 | 1.322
